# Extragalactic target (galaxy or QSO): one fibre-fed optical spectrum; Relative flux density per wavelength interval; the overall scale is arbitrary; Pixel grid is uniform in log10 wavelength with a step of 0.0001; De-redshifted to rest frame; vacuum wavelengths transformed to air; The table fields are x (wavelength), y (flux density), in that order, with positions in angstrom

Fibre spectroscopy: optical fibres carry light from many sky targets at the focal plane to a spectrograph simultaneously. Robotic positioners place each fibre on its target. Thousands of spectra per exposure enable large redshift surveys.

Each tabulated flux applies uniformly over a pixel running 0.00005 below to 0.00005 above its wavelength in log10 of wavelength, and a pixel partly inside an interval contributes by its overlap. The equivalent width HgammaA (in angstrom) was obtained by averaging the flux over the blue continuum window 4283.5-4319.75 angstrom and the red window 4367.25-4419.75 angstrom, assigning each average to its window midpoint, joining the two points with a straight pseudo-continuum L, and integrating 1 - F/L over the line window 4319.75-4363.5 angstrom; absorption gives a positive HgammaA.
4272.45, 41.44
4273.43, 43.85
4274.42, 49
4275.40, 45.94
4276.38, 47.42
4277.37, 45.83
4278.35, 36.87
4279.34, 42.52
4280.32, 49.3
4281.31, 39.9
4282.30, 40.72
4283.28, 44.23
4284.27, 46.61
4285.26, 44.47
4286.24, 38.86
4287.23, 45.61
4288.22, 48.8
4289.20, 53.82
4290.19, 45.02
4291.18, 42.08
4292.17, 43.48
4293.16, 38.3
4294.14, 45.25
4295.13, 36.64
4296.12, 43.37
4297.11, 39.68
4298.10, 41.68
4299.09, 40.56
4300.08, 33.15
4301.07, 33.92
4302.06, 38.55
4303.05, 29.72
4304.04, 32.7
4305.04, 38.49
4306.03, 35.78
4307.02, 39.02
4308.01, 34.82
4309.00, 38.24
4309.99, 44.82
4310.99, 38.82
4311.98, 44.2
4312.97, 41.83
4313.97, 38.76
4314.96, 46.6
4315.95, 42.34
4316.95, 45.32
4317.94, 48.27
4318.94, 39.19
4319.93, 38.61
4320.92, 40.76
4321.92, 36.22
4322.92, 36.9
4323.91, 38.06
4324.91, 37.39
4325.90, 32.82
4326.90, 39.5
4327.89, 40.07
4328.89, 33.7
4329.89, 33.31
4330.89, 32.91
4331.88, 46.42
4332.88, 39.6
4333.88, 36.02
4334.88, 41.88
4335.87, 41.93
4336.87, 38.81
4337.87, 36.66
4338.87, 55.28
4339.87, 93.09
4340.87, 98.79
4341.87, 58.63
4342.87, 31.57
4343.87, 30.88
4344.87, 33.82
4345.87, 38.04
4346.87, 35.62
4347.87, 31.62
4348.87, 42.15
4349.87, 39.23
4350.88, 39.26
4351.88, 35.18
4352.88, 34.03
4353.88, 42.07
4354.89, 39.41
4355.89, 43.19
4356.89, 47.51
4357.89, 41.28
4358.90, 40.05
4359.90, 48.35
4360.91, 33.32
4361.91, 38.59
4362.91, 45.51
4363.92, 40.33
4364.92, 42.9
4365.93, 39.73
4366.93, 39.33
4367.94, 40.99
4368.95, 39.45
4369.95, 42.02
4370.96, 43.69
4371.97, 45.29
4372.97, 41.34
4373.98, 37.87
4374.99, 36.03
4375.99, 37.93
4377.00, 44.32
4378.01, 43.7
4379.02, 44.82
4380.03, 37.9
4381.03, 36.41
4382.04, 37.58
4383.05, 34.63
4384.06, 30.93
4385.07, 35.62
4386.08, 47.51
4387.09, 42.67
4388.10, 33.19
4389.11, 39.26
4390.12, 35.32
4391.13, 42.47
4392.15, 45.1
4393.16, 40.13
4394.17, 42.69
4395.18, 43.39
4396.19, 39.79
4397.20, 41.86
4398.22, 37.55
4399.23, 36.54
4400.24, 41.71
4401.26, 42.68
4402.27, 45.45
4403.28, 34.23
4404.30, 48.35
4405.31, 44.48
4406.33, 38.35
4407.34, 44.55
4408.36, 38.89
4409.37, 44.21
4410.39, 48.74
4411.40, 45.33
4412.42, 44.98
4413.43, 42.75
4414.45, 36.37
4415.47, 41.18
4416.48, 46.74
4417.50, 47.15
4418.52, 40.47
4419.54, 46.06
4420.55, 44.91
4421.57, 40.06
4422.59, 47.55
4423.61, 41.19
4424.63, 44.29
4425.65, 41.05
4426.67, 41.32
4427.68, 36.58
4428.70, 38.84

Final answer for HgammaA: -0.7 angstrom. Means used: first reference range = 41.1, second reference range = 41.1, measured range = 41.8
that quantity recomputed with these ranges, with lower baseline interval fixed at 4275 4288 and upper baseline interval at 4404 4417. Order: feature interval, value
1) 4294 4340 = 3.9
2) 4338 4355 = -0.8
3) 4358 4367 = 0.5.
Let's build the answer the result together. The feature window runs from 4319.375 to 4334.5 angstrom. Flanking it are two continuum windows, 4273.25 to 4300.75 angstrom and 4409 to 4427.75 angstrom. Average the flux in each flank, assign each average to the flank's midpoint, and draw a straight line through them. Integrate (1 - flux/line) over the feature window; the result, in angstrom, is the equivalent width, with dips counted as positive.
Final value 2.0 angstrom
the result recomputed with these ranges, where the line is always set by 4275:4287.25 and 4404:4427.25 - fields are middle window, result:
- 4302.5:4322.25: 1.7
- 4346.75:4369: 1.8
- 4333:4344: -2.0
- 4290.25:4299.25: 0.4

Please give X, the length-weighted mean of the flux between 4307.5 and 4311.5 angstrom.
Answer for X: 39.2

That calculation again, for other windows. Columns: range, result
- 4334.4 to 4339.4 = 43.2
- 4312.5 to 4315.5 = 42.4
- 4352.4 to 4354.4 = 38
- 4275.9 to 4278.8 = 43.4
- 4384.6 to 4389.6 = 39.7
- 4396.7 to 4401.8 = 40.1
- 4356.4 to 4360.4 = 44.3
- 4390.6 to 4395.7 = 42.7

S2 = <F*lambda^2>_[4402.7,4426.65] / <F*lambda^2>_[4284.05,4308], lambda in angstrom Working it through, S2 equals 1.13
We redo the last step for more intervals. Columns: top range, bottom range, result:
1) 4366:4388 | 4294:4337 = 1.05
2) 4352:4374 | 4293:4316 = 1.08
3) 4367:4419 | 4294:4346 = 1.03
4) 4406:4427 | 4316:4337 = 1.15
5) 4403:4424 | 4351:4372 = 1.08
